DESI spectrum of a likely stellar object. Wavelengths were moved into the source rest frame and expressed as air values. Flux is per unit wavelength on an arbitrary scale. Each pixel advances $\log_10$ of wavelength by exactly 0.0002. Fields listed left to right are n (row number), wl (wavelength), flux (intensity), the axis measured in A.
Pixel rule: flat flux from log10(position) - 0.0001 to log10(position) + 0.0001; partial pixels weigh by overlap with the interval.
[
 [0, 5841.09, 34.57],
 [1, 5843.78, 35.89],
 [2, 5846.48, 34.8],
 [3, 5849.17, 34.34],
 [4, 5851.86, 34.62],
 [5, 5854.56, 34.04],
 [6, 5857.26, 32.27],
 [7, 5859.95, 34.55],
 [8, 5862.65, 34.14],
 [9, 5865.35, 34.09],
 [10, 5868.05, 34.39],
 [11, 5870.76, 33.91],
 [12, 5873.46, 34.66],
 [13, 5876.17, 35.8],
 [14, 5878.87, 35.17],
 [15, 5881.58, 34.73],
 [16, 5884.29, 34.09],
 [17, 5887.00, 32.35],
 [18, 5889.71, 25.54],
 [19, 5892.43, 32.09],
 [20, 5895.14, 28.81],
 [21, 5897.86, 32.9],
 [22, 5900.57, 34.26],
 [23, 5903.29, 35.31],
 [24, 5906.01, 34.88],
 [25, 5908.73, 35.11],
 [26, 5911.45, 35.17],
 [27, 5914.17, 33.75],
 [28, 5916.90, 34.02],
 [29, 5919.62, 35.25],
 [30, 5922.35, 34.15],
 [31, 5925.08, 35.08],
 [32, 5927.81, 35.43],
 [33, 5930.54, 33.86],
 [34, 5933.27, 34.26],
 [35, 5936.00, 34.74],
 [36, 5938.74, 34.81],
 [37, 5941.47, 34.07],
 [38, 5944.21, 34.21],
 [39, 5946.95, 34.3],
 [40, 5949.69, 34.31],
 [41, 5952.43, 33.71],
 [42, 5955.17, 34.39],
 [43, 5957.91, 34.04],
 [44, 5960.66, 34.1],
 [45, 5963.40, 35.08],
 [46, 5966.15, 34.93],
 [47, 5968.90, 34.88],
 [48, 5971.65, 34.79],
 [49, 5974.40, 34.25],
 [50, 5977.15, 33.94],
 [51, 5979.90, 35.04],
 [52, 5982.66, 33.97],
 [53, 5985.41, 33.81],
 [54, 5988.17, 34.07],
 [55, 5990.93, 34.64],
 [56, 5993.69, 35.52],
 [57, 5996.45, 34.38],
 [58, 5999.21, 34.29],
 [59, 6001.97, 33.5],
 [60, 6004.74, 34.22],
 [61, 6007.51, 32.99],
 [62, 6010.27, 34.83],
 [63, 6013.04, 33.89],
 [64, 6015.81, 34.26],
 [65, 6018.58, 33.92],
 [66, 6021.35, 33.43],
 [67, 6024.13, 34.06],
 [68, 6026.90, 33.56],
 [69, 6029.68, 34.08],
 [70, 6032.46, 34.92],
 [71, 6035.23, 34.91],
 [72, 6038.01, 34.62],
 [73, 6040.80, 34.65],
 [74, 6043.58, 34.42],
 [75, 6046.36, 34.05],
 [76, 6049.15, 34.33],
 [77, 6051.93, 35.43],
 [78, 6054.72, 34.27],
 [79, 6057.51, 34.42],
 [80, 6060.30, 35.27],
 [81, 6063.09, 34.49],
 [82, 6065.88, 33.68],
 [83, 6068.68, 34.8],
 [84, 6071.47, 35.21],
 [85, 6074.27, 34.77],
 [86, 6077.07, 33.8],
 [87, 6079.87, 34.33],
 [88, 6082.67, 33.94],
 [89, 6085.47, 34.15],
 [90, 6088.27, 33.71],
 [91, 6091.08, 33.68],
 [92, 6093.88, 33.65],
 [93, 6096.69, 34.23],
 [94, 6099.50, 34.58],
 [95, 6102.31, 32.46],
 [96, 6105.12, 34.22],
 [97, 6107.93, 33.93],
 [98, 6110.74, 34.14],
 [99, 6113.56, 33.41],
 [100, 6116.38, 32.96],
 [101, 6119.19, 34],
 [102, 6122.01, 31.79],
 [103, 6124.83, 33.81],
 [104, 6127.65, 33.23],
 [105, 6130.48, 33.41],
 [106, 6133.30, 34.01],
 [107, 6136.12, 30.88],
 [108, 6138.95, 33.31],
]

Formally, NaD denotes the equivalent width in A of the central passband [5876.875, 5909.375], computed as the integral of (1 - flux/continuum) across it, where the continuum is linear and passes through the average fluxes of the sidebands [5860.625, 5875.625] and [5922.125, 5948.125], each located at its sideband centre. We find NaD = 1.36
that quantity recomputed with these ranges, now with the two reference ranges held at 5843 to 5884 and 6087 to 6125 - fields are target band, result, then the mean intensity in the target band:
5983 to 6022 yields -0.2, 34.1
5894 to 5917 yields 0.3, 33.8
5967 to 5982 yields -0.2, 34.6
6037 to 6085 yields -1.0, 34.5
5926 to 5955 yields -0.2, 34.4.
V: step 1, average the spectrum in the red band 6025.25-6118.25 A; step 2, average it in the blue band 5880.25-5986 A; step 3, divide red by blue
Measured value 1.01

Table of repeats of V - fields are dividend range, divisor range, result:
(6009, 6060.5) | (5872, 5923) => 1.02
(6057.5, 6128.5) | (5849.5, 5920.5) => 1.01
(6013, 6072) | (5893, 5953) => 1.01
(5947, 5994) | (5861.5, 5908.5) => 1.03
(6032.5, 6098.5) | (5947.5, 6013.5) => 1.00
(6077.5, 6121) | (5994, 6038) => 0.99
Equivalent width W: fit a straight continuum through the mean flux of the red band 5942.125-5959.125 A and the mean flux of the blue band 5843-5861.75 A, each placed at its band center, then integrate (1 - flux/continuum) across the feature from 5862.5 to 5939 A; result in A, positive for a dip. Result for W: 0.8 A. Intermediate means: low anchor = 34.3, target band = 33.9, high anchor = 34.2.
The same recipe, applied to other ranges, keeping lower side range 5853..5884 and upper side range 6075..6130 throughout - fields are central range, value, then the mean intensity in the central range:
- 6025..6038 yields -0.19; 34.4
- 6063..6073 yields -0.23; 34.6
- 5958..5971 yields -0.23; 34.7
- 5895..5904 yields 0.28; 33.2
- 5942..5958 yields -0.03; 34.2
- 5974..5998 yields -0.28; 34.4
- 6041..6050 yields -0.12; 34.3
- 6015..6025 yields 0.01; 33.9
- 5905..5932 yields -0.37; 34.7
